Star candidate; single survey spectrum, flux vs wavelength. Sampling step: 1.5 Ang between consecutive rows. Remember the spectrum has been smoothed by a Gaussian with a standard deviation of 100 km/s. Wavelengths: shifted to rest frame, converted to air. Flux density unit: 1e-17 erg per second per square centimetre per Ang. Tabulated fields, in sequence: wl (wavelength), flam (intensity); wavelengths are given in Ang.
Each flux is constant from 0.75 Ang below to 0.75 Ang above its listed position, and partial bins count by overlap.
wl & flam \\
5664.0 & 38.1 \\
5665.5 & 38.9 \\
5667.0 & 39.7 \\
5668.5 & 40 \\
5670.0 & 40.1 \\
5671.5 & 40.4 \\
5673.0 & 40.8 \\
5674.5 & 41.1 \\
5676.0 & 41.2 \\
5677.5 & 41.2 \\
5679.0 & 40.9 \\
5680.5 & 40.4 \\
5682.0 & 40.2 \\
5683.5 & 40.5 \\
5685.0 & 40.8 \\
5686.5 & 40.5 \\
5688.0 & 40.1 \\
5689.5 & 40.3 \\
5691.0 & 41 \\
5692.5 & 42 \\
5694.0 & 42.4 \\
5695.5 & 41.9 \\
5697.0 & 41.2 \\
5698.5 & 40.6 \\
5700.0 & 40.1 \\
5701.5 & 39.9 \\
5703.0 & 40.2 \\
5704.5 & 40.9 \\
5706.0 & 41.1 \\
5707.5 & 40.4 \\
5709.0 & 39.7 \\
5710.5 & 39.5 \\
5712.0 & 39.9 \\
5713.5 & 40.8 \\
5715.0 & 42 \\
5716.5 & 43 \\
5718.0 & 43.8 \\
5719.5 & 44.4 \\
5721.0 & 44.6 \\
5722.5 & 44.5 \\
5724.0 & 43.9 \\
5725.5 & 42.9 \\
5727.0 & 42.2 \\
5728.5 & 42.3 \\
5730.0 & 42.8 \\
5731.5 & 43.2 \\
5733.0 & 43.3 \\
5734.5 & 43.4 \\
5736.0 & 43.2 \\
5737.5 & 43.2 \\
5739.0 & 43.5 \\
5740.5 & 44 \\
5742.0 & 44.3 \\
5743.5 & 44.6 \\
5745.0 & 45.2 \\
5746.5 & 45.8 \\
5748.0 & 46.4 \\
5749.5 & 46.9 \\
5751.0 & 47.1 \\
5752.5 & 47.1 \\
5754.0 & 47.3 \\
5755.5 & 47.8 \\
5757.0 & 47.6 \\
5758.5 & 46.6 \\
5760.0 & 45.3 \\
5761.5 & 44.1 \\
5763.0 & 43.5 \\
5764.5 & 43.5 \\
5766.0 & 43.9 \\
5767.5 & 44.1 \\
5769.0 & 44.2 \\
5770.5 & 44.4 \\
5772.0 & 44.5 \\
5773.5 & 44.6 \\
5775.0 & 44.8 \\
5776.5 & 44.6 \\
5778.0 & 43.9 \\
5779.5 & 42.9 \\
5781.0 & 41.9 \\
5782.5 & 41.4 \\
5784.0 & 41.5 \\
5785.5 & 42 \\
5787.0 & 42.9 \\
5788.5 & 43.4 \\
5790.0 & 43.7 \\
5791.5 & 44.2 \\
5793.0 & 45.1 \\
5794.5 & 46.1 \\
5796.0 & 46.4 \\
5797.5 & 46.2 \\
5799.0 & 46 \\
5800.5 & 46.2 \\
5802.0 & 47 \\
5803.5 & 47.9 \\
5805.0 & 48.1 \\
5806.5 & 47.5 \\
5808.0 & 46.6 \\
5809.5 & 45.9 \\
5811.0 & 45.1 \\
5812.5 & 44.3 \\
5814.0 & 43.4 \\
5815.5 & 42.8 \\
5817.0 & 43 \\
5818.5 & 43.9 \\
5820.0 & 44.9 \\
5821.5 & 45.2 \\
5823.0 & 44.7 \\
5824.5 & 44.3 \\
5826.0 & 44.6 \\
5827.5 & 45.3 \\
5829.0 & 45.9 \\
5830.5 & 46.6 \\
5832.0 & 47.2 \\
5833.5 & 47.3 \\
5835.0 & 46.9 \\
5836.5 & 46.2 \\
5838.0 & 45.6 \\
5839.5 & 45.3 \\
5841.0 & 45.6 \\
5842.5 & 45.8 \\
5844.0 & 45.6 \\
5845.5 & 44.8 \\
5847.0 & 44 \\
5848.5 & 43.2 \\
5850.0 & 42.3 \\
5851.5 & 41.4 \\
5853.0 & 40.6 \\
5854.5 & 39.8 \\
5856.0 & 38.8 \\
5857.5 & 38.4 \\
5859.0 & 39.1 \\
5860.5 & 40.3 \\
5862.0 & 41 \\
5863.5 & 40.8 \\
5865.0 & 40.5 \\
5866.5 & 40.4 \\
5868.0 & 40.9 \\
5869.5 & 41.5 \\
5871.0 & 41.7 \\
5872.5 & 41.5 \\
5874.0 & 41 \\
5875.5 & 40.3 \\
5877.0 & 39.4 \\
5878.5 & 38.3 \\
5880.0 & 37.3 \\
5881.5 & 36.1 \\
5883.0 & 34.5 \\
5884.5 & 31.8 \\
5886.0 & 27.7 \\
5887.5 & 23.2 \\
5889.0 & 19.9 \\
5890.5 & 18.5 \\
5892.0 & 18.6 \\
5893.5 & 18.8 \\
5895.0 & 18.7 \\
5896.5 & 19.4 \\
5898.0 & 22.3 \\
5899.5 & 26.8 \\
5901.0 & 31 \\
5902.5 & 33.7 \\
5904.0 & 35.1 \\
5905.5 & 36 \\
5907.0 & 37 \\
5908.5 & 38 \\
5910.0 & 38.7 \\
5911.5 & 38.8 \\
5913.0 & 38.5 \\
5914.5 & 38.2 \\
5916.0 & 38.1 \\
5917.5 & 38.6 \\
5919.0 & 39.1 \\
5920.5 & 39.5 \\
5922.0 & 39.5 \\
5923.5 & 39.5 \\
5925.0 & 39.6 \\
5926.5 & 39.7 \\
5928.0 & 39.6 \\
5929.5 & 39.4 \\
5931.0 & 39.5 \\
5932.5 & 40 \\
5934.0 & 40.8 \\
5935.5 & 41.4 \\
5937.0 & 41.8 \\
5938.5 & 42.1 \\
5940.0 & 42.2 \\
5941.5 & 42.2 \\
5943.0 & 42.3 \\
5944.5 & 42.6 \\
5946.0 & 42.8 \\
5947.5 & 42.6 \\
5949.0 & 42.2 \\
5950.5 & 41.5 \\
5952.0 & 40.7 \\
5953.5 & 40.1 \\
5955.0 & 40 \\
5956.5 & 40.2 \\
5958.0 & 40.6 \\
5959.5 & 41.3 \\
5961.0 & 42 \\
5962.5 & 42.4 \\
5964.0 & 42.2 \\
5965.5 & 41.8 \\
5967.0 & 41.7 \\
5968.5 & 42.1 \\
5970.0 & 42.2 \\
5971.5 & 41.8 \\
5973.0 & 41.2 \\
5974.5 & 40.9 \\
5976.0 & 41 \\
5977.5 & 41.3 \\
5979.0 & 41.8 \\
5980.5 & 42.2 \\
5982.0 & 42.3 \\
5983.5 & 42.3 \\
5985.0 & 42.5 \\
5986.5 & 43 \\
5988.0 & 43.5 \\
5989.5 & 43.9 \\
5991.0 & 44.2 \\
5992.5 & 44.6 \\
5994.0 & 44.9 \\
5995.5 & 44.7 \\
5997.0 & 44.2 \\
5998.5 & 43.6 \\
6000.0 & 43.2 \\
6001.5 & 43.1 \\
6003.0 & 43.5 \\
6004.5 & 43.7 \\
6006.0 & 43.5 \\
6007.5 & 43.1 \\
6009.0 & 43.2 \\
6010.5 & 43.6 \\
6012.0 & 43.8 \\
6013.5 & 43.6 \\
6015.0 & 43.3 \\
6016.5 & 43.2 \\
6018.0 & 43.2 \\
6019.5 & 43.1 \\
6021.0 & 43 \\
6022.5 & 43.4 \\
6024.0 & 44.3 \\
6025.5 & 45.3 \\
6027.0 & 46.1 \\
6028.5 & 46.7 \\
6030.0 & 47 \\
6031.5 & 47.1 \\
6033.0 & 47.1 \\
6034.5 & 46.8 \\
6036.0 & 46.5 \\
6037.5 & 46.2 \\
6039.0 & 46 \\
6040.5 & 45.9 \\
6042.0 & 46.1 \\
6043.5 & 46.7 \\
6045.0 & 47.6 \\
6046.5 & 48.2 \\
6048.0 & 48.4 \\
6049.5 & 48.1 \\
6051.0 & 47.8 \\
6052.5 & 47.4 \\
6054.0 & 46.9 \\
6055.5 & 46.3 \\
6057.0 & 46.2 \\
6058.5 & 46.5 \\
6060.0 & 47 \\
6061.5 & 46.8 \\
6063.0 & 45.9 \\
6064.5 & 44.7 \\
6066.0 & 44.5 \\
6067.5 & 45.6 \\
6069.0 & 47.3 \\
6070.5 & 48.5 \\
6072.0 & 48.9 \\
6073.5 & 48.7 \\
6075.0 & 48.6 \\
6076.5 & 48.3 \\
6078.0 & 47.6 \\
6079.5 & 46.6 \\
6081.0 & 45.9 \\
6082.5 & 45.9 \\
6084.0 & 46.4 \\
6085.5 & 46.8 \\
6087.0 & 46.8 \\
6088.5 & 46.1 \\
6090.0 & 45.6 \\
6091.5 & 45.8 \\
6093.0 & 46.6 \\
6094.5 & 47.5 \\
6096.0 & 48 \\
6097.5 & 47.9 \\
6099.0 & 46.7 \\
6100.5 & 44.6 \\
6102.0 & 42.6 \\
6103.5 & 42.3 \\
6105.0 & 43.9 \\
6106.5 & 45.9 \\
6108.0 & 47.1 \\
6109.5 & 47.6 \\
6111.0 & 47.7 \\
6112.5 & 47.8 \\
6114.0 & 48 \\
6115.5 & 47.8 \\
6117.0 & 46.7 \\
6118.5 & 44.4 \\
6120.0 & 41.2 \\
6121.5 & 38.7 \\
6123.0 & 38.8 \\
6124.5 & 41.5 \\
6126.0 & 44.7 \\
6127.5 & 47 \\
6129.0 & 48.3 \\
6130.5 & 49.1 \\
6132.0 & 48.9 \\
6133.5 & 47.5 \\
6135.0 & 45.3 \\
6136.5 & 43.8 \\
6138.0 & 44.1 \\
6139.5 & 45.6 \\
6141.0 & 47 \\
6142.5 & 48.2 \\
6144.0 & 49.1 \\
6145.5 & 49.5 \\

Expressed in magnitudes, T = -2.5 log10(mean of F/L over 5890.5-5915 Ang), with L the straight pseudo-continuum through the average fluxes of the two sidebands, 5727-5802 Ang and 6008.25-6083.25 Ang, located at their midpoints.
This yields 0.44 mag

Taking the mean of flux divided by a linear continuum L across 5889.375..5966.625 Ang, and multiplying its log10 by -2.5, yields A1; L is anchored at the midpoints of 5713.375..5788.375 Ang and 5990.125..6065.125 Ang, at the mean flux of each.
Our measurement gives 0.21 mag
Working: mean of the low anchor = 44.1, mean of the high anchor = 45.3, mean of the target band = 37.1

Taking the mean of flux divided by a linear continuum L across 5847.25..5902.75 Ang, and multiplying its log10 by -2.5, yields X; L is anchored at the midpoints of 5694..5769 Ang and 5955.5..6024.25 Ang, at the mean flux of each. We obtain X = 0.244 mag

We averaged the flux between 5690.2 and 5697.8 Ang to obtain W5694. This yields 41.7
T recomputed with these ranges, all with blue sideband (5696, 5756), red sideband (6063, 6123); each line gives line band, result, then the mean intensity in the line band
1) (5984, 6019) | 0.043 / 43.6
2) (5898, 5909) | 0.325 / 33.1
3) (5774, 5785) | 0.014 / 43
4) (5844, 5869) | 0.077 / 41.2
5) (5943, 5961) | 0.090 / 41.4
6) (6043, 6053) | -0.047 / 47.8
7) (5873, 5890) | 0.306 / 33.5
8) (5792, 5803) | -0.058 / 46.1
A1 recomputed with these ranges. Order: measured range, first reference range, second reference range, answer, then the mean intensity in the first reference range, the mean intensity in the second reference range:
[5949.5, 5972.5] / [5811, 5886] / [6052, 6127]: 0.07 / 42.2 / 46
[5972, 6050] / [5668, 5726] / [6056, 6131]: 0.02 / 41.3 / 46.1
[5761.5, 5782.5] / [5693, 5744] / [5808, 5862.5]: -0.02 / 42.3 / 43.9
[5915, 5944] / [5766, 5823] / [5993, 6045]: 0.11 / 44.6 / 44.7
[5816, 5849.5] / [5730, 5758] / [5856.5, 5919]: -0.18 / 45.2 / 34.2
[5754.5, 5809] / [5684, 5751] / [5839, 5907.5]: -0.13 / 42.5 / 35.8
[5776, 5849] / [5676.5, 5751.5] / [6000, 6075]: -0.04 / 42.3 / 45.7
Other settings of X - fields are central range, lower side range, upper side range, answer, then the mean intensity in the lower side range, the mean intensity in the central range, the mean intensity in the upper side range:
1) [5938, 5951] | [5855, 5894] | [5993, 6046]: -0.066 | 35.1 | 42.3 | 44.8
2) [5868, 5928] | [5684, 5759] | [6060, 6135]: 0.294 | 43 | 33.9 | 46.1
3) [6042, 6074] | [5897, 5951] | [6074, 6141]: -0.074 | 38.5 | 47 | 45.9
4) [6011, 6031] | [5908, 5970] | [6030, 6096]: 0.010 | 40.6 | 44.3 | 46.9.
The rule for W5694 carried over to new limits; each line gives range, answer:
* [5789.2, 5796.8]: 45.1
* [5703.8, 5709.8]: 40.5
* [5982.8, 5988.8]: 42.8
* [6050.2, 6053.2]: 47.6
